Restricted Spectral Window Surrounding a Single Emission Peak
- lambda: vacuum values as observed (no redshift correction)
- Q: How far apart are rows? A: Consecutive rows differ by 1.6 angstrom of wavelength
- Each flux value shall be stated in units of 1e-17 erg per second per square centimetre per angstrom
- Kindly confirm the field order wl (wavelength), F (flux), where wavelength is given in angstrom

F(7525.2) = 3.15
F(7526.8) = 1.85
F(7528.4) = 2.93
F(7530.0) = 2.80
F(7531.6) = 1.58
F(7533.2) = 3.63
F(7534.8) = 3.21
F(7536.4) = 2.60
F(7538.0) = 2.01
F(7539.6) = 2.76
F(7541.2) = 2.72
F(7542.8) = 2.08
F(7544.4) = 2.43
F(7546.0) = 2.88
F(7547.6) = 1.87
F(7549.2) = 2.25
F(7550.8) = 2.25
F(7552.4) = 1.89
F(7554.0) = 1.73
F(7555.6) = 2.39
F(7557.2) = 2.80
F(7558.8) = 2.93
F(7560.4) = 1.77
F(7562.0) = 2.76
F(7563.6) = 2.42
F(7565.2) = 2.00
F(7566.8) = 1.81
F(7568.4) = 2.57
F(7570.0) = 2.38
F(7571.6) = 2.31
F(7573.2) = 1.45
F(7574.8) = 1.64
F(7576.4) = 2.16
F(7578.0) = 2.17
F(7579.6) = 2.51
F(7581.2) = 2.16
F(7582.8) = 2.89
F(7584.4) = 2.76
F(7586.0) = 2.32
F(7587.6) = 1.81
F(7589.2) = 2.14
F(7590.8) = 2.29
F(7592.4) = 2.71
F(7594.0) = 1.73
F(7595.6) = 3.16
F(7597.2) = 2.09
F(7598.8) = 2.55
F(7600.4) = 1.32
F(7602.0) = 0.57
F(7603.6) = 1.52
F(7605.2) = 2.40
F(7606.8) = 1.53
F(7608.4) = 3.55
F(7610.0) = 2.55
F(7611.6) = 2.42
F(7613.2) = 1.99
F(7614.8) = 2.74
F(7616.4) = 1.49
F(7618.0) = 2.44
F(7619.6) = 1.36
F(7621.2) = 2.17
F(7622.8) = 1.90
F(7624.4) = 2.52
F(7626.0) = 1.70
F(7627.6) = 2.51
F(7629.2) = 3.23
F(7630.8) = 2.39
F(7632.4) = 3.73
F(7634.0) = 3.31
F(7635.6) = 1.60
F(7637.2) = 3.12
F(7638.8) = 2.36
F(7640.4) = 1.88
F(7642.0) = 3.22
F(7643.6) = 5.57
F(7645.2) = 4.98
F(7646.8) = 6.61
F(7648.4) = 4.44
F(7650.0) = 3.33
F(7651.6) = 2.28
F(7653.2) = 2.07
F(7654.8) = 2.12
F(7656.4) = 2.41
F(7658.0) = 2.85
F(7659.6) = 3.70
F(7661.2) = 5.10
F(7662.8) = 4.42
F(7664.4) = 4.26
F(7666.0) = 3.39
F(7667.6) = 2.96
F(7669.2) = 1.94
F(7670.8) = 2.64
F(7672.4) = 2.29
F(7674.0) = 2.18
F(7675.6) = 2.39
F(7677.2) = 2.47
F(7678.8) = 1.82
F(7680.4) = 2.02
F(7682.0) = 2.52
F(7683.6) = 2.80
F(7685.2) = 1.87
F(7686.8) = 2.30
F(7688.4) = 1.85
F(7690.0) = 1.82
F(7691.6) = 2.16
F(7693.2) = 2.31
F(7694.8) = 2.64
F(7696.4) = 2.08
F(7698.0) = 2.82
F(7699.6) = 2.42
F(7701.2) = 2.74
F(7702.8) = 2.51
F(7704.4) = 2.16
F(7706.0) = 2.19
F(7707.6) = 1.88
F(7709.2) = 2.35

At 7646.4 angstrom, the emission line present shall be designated [S II]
